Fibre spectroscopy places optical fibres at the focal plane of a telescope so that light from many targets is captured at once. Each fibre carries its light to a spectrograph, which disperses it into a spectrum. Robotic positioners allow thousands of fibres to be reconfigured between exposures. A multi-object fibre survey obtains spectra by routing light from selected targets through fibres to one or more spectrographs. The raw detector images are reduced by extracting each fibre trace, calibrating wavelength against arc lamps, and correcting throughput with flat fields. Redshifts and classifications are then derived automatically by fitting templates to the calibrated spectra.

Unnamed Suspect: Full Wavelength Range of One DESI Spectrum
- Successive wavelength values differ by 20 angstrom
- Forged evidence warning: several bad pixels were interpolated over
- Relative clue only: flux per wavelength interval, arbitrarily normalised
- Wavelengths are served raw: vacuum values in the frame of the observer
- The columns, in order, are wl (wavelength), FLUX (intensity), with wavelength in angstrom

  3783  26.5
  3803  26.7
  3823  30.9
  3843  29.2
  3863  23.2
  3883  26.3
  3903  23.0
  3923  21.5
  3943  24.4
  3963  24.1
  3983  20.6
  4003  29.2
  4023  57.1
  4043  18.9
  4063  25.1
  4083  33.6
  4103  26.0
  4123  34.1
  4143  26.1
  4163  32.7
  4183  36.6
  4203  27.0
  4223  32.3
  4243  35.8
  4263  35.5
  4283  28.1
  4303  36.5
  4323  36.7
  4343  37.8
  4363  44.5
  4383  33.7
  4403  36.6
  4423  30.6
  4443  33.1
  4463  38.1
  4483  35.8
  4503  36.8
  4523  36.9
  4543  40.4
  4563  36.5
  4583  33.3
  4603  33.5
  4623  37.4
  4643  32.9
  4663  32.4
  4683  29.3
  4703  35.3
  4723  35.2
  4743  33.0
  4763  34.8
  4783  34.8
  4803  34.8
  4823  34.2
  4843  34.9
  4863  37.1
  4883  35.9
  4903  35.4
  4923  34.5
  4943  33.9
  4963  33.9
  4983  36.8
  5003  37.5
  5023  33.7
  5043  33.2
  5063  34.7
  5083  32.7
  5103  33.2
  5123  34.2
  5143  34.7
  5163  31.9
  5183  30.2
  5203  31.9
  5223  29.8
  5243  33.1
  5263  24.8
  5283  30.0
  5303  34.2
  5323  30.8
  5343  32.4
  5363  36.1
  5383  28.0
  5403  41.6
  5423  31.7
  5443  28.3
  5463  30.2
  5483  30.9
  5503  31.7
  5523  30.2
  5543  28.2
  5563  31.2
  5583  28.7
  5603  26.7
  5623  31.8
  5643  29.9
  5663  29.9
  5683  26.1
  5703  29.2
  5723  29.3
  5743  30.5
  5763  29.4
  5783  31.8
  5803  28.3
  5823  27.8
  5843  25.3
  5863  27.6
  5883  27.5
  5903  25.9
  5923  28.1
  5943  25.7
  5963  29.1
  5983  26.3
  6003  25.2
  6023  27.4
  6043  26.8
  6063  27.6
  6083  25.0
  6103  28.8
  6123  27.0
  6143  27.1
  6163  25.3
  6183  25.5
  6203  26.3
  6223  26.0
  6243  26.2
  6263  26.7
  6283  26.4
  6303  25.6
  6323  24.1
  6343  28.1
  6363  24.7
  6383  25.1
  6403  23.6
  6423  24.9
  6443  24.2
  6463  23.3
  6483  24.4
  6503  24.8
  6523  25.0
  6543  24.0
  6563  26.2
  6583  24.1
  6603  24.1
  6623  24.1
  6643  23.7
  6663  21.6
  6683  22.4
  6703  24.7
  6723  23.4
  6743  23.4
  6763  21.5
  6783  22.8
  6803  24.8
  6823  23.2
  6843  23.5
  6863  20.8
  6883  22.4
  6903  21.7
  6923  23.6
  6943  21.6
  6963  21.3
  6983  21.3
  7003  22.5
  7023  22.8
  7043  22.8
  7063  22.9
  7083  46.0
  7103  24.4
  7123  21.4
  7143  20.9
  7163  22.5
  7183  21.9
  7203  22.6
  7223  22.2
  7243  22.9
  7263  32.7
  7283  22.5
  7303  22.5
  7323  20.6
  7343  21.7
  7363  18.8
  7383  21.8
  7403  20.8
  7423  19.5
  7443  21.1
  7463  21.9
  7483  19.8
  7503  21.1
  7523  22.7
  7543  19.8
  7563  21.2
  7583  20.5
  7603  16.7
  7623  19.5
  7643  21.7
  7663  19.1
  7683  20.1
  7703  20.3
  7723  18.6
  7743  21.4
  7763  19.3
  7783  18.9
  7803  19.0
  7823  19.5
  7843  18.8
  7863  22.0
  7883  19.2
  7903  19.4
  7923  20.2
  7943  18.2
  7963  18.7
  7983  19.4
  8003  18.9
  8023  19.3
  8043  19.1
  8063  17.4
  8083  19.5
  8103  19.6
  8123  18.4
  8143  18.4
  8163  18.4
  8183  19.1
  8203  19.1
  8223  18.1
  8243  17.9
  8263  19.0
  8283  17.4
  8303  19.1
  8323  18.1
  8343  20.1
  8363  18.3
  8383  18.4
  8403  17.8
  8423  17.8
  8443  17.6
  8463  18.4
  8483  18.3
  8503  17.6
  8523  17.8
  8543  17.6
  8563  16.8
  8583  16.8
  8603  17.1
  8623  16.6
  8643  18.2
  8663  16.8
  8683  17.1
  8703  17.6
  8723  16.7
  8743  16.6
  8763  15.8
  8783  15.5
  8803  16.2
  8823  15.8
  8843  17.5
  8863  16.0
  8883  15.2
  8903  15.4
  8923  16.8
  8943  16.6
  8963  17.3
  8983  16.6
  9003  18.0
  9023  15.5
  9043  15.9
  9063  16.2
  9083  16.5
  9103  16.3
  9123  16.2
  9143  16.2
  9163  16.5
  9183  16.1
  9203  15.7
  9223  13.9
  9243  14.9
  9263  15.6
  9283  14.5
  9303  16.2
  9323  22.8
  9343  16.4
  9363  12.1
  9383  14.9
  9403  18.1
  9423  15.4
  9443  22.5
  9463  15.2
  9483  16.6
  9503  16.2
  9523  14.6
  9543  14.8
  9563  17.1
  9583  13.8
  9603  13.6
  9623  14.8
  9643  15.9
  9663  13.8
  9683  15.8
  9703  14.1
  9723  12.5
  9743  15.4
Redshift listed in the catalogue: 0.08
